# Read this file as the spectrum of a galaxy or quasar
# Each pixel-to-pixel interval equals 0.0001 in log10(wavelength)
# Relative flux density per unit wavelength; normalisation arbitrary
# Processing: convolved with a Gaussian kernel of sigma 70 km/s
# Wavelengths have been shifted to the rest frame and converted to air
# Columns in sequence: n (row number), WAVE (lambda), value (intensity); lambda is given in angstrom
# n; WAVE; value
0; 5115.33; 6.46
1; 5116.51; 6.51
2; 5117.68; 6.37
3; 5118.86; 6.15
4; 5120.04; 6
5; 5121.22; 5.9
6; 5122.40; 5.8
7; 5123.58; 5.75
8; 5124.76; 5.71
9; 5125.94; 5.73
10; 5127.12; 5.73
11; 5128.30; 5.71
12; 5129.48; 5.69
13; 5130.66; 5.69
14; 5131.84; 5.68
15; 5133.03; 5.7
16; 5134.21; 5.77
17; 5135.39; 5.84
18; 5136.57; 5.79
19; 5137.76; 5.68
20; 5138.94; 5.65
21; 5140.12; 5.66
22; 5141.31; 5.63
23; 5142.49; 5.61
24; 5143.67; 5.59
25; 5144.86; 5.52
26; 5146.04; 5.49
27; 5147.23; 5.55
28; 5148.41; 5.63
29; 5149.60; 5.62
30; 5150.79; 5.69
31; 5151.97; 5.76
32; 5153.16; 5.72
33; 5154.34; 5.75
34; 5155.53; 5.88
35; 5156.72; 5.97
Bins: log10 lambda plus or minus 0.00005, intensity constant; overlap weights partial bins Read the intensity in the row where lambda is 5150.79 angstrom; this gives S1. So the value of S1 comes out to 5.69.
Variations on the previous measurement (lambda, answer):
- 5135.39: 5.84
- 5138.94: 5.65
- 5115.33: 6.46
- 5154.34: 5.75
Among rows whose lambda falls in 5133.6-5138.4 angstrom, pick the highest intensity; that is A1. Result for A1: 5.84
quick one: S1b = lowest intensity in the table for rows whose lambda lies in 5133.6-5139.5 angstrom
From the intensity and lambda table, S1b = 5.65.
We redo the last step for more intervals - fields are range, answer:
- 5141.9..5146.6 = 5.49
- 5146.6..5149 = 5.55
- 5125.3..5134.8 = 5.68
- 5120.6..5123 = 5.8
